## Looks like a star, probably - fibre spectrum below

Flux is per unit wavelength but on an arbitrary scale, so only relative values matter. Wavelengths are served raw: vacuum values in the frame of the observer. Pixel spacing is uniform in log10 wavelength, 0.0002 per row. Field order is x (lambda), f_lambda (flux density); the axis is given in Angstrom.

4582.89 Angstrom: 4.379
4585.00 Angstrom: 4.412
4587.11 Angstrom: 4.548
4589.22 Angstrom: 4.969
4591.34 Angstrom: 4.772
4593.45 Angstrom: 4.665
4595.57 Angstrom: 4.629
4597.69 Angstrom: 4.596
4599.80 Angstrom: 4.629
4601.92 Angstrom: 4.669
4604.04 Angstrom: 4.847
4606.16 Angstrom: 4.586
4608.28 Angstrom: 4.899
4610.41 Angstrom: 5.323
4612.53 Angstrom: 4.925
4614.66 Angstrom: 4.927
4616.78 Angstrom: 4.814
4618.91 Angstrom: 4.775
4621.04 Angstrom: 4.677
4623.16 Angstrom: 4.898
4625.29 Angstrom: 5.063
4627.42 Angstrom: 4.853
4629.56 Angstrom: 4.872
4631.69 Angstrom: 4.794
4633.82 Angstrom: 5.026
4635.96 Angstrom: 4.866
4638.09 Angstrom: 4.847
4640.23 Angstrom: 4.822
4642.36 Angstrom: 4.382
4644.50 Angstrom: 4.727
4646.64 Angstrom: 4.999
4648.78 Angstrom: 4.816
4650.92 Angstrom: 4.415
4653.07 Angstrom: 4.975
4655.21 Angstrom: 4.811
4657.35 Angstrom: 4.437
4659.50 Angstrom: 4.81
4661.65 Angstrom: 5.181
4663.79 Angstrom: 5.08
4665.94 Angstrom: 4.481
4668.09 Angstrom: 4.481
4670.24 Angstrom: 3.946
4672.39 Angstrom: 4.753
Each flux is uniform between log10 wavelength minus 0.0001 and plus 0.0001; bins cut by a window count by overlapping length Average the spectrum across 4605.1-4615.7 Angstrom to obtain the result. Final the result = 4.93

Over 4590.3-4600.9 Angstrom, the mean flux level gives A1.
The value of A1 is 4.66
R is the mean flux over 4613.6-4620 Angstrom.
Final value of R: 4.84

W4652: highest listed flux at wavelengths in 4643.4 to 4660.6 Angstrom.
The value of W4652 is 4.999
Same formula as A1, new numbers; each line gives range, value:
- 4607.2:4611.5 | 5.1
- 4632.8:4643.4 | 4.79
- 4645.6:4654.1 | 4.8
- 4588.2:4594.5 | 4.8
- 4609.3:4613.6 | 5.11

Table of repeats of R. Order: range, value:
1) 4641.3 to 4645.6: 4.56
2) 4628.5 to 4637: 4.89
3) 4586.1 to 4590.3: 4.76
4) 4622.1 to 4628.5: 4.93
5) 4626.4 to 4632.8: 4.84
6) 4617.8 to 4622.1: 4.73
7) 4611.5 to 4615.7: 4.92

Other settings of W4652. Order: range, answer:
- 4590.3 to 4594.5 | 4.772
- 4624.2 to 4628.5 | 5.063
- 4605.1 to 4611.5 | 5.323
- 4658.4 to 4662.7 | 5.181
